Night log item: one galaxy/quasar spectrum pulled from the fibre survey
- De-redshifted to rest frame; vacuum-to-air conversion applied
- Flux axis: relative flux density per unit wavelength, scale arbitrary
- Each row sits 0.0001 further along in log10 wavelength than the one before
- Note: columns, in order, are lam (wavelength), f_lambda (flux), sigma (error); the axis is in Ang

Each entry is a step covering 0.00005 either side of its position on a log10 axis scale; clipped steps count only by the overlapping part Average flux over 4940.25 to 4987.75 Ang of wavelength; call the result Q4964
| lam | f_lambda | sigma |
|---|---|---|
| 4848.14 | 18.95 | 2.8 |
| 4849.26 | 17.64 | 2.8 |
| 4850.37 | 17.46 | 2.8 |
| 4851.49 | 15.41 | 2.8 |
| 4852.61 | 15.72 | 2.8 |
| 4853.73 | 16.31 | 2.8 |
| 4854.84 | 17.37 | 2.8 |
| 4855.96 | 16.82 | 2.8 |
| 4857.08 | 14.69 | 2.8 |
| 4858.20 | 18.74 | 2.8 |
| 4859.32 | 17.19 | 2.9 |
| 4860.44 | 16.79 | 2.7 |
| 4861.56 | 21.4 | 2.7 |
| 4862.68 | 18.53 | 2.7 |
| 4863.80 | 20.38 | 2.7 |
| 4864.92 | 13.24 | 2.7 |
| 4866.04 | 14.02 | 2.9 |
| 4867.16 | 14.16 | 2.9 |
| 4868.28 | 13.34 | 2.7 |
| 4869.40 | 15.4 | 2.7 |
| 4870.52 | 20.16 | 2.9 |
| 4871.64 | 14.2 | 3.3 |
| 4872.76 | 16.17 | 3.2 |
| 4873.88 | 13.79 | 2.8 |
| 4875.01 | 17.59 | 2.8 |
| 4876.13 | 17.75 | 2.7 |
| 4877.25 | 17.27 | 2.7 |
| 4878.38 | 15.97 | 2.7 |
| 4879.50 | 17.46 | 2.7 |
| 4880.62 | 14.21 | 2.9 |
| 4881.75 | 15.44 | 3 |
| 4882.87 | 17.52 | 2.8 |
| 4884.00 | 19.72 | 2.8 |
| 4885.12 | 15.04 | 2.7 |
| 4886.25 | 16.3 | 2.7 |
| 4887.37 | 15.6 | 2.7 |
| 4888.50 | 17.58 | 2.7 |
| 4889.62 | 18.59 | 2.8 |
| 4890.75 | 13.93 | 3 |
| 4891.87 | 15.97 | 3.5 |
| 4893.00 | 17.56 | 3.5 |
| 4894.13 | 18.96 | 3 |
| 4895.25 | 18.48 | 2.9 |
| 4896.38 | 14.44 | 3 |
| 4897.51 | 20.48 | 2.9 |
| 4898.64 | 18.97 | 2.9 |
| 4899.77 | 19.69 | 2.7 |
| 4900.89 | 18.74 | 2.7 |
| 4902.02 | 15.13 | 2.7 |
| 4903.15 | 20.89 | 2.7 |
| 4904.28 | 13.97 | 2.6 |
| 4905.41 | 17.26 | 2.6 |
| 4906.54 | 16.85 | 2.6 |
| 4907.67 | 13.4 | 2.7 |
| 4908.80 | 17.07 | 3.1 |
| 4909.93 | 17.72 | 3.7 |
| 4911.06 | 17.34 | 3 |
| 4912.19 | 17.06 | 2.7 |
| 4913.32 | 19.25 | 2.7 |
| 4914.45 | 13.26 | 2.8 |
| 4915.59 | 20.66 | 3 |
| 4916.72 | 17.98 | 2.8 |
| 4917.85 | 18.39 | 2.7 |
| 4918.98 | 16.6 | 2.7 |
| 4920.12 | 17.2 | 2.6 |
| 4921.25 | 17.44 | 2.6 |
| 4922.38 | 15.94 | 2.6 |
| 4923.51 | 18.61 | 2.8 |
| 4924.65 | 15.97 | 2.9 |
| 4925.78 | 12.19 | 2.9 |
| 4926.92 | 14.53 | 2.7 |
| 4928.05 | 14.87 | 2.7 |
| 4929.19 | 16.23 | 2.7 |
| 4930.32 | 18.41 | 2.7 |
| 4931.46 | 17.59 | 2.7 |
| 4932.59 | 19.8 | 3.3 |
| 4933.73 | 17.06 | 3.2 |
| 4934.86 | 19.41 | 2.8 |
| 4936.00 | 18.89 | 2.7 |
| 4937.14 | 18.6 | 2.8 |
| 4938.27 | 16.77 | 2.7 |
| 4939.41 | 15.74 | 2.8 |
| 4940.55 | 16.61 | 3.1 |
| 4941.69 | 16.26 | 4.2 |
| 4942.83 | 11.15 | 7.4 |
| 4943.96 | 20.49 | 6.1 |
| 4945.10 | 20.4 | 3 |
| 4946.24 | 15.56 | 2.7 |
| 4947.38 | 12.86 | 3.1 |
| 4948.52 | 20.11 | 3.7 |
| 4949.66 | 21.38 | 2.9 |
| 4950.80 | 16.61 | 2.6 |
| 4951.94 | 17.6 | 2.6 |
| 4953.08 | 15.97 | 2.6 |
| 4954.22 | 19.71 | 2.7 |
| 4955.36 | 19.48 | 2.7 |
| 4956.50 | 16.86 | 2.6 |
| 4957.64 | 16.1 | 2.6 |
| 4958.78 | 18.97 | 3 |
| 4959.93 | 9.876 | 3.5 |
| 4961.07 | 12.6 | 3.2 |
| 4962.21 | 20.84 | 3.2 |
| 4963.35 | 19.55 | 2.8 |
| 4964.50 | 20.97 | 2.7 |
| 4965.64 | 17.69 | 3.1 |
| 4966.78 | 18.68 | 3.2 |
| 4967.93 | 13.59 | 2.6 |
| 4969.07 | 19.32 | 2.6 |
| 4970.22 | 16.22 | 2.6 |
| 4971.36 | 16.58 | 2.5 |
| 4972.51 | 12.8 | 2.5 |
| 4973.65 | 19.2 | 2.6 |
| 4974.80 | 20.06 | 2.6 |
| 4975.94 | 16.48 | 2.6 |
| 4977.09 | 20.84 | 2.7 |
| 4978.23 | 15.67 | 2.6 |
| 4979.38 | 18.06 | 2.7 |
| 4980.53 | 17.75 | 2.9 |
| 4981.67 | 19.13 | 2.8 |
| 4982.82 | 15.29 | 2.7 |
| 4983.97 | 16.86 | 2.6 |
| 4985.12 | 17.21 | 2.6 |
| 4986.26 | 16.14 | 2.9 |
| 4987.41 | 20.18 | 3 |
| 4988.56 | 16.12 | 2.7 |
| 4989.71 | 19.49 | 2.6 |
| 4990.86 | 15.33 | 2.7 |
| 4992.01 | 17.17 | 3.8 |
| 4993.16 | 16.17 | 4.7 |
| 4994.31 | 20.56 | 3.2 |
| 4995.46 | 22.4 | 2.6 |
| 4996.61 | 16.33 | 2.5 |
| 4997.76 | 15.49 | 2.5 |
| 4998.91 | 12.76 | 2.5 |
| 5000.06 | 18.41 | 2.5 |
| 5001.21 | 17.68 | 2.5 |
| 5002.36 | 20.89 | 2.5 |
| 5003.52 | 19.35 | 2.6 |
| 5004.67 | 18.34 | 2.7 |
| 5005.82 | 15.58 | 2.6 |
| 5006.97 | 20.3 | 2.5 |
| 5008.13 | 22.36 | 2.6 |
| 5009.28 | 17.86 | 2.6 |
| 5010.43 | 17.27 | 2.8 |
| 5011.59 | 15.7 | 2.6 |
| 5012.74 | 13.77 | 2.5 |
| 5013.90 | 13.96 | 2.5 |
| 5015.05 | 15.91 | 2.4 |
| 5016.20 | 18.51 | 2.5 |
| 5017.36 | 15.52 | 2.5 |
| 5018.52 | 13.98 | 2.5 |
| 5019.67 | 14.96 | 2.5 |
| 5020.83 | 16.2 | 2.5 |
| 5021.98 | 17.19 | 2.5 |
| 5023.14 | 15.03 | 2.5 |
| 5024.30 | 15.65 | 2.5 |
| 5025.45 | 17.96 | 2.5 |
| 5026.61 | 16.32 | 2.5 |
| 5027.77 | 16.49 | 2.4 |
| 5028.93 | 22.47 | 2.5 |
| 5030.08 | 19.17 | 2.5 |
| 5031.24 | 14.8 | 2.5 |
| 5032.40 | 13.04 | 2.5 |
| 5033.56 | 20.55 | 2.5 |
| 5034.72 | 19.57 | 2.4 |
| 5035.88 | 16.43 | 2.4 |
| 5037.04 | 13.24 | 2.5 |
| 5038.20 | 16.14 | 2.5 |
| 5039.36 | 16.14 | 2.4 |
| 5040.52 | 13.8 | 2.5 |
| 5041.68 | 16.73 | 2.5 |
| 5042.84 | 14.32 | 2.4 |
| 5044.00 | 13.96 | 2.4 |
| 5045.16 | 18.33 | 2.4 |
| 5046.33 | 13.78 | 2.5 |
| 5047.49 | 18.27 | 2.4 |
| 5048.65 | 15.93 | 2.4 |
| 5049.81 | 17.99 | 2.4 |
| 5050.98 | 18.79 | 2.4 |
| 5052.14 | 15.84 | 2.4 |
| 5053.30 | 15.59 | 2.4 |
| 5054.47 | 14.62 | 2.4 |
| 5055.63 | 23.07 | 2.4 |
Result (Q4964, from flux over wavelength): 17.3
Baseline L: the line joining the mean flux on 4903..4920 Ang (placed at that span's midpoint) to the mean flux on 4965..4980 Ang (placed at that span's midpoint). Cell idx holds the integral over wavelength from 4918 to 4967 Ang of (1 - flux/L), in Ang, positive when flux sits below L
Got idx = 0.1 Ang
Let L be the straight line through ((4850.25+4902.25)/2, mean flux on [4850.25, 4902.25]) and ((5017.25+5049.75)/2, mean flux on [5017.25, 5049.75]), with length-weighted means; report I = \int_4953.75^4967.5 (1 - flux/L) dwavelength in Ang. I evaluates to -0.8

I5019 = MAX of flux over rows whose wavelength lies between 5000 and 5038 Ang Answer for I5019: 22.47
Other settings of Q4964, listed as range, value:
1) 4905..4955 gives 17.1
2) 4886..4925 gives 17.3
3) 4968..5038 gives 17.2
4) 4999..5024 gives 17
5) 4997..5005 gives 17.5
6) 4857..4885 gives 16.6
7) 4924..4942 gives 16.8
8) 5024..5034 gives 17.4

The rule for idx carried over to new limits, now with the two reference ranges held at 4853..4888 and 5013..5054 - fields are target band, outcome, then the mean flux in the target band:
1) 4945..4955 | -0.78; 17.7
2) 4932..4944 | -0.55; 17.2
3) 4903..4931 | -0.39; 16.7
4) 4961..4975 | -1.06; 17.7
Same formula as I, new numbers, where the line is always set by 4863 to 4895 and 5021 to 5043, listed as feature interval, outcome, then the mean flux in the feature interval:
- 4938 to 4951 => -0.4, 17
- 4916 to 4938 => -1.0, 17.2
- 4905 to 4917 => -0.5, 17.1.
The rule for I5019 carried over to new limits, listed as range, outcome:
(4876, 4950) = 21.38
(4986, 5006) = 22.4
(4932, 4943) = 19.8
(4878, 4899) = 20.48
